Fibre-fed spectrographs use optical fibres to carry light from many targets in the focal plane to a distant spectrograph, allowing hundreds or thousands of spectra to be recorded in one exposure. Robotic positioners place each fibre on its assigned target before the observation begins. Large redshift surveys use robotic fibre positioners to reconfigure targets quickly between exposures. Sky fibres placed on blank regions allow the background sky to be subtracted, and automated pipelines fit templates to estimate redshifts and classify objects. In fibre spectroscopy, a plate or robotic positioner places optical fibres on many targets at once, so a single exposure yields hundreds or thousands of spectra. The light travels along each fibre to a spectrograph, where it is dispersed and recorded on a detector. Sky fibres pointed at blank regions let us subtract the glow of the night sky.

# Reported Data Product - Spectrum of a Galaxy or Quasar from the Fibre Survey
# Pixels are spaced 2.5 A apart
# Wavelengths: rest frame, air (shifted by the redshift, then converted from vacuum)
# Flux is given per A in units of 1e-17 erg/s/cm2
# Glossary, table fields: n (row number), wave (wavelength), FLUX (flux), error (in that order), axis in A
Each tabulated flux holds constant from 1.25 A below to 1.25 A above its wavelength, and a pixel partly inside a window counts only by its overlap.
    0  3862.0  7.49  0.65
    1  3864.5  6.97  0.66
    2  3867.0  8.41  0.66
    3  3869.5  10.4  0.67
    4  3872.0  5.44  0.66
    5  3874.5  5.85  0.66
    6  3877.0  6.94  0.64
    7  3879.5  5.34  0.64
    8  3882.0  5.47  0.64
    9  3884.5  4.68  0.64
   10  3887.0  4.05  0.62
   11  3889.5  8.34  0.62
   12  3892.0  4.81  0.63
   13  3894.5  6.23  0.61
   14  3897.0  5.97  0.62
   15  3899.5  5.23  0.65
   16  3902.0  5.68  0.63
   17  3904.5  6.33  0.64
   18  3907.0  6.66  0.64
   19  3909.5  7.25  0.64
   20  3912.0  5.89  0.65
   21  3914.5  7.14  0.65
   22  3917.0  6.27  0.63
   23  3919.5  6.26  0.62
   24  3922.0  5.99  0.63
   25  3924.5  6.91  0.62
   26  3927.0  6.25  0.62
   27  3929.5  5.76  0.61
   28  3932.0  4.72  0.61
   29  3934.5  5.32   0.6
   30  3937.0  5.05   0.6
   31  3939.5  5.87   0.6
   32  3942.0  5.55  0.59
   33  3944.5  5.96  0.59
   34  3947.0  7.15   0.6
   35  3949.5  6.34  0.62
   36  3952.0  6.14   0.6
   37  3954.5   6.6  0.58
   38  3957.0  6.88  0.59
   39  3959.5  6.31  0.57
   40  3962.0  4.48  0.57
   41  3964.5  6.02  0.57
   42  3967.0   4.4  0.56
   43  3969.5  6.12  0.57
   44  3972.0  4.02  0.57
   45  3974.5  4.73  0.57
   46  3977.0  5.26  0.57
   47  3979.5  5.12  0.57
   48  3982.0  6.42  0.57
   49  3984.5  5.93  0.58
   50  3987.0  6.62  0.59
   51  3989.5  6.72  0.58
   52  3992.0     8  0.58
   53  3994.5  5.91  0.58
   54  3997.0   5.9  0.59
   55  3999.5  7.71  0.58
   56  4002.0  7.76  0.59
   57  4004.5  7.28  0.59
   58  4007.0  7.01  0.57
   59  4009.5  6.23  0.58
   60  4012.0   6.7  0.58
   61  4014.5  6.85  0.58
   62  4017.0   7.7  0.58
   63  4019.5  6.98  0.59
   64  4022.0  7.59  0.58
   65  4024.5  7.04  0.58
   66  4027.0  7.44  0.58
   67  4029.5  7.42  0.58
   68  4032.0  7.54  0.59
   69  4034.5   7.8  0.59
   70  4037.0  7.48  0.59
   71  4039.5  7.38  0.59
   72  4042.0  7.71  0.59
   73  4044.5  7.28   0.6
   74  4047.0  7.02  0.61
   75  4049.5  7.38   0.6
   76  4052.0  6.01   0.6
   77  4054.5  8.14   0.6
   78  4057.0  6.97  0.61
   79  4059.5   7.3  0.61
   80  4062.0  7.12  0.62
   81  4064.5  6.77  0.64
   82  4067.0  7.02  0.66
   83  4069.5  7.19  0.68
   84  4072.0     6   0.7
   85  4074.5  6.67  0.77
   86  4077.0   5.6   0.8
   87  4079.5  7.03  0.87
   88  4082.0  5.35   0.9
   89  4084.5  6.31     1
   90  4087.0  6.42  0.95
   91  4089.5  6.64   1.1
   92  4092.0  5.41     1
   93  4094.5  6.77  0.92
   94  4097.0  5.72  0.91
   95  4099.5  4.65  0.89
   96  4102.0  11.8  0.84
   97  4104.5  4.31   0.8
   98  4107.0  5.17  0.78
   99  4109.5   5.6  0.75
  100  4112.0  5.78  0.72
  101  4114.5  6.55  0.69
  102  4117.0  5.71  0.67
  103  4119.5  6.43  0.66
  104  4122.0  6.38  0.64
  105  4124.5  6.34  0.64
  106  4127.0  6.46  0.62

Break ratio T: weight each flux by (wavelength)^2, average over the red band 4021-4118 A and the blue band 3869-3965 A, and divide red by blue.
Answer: 1.20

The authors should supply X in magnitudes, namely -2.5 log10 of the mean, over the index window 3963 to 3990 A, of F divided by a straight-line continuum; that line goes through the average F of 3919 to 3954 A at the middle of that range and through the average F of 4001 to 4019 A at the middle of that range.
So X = 0.19 mag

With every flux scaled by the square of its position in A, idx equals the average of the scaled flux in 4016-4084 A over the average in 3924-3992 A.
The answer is 1.3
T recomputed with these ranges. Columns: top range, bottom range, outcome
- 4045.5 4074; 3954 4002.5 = 1.21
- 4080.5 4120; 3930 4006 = 1.09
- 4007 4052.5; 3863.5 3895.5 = 1.22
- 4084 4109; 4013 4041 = 0.88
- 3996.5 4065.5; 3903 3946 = 1.25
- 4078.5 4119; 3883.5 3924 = 1.12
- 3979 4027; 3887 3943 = 1.19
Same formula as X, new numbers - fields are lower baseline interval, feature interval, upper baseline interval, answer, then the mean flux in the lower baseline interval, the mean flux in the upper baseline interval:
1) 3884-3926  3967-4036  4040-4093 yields -0.019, 6.13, 6.75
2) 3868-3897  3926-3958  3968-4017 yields 0.054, 6.15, 6.36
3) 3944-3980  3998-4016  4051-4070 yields -0.120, 5.71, 7.07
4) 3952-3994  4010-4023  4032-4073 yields -0.082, 5.86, 7.18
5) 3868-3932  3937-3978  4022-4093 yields 0.130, 6.19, 6.93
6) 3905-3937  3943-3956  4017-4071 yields -0.002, 6.16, 7.27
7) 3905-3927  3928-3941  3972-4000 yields 0.192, 6.52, 6.07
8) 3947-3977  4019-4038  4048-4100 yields -0.198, 5.69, 6.53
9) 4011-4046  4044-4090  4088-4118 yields 0.002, 7.35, 6.18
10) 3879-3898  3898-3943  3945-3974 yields -0.055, 5.62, 5.83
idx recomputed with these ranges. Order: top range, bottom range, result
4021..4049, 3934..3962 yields 1.28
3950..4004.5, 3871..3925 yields 1.05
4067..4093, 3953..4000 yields 1.12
